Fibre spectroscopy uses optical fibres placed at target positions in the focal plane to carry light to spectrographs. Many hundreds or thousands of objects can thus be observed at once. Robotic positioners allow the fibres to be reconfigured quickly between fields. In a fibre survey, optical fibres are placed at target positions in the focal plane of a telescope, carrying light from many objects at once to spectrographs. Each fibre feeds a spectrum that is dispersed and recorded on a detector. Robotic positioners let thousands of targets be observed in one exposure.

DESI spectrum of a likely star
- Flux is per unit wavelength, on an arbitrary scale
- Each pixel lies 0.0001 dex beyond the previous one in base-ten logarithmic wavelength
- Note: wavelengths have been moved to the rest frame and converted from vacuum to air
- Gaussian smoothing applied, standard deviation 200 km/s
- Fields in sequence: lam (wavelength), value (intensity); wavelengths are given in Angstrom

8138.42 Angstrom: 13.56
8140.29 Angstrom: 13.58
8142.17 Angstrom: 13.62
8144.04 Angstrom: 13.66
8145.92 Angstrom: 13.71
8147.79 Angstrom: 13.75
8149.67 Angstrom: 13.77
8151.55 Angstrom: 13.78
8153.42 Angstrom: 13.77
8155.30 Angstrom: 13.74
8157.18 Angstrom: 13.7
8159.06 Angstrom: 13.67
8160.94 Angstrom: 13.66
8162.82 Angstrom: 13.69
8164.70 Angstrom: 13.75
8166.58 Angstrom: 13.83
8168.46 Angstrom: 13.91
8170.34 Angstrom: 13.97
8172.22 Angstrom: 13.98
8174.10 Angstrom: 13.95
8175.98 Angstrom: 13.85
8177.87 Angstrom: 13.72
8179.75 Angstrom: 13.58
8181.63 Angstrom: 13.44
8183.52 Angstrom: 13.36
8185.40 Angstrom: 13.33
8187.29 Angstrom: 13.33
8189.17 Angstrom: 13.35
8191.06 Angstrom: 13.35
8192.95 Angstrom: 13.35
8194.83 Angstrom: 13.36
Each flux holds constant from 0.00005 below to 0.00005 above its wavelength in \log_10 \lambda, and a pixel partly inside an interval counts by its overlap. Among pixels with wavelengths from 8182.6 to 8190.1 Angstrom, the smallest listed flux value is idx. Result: 13.33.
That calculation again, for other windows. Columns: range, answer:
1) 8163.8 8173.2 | 13.75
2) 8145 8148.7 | 13.71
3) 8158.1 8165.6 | 13.66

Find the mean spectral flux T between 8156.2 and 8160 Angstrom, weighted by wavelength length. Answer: 13.7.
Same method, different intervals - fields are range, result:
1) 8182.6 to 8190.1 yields 13.4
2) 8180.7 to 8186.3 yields 13.4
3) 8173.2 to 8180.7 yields 13.8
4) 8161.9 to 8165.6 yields 13.7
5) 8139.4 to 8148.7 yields 13.7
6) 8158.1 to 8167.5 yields 13.7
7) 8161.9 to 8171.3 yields 13.8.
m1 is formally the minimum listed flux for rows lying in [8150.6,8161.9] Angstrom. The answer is 13.66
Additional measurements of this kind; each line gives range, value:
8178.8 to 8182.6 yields 13.44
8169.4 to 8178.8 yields 13.72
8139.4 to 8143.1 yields 13.58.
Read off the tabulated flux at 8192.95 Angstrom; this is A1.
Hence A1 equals 13.35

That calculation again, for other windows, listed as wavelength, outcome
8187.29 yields 13.33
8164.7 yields 13.75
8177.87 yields 13.72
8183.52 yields 13.36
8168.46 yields 13.91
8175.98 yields 13.85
